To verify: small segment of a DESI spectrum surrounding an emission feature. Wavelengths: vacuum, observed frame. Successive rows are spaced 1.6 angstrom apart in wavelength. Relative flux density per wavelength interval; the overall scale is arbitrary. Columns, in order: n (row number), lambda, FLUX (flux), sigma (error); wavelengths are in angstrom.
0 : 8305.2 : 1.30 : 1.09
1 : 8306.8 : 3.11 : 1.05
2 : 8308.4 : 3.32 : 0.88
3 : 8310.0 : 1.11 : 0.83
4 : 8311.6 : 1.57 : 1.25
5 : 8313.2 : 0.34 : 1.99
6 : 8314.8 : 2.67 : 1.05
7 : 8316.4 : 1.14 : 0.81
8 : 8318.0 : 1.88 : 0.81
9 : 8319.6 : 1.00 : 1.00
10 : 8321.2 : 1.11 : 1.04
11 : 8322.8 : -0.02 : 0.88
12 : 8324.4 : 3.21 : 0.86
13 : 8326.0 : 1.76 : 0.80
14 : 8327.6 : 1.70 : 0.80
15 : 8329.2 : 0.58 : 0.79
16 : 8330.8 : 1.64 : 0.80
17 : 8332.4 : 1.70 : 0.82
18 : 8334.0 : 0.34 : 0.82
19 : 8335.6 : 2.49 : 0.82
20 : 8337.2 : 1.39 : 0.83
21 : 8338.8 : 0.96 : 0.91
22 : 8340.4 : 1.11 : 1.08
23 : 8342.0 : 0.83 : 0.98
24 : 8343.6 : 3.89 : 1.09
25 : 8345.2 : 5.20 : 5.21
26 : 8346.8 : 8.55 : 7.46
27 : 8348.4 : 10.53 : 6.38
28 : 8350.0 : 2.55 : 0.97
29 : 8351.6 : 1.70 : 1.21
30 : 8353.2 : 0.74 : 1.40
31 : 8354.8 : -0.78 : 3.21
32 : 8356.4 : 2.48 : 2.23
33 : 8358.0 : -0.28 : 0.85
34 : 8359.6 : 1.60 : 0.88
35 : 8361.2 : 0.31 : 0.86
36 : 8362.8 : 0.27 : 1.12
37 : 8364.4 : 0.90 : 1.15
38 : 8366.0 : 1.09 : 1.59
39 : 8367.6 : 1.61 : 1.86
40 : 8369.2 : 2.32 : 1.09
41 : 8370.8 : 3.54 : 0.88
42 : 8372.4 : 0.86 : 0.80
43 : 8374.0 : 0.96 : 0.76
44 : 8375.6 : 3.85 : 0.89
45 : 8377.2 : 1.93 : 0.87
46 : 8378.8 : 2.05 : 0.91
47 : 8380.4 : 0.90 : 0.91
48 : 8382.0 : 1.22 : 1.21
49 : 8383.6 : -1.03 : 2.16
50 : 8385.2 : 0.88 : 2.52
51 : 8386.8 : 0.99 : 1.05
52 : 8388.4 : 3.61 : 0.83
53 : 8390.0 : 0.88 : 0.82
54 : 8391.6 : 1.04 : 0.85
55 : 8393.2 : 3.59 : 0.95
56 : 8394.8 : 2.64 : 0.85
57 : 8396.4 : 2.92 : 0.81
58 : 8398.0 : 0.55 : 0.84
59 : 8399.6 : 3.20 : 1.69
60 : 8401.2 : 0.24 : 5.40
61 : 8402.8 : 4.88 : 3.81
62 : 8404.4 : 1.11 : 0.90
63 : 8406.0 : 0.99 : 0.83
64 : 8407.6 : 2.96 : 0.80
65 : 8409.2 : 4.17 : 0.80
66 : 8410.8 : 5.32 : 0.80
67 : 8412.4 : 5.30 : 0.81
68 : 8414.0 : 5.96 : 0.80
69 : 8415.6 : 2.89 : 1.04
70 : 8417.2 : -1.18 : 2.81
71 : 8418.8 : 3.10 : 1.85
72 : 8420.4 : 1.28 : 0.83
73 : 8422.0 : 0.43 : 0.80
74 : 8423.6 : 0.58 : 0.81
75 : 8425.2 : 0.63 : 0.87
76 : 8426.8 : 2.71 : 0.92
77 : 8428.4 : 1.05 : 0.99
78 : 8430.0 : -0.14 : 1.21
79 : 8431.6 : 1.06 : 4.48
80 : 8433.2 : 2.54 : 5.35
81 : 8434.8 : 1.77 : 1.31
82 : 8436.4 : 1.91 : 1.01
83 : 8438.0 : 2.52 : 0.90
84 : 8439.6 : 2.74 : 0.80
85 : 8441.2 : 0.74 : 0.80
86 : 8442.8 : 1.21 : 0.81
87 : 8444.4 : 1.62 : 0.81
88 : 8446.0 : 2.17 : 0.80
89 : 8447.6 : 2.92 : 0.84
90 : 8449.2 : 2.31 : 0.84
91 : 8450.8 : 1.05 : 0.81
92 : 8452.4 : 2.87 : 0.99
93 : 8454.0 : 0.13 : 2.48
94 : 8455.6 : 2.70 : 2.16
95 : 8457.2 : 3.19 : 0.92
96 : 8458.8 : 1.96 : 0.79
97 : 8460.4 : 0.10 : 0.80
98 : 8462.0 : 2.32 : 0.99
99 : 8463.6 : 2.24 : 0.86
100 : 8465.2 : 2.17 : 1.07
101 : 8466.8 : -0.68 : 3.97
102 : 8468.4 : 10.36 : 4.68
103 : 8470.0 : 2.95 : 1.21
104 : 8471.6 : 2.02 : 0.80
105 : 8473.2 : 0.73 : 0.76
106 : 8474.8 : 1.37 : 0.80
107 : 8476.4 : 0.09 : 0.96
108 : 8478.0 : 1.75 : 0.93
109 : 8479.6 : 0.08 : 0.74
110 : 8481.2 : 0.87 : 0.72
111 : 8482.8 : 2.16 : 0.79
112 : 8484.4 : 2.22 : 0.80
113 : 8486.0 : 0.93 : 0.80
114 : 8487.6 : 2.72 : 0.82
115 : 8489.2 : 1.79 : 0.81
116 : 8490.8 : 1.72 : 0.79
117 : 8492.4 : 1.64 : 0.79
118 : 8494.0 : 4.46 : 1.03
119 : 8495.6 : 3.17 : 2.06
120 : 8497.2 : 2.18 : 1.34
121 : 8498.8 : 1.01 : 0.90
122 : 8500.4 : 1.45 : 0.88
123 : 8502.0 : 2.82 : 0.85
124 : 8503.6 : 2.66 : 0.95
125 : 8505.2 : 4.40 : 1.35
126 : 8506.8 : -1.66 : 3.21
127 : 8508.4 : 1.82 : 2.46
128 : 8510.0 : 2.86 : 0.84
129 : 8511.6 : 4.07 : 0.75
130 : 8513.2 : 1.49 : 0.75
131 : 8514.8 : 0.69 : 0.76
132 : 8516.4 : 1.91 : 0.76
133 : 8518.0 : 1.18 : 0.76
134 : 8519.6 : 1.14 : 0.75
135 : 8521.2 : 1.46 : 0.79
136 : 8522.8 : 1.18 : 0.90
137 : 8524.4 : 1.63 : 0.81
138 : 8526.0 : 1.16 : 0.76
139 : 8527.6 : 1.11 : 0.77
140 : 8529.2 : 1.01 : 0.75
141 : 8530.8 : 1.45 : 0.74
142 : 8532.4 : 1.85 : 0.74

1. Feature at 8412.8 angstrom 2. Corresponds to Hgamma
